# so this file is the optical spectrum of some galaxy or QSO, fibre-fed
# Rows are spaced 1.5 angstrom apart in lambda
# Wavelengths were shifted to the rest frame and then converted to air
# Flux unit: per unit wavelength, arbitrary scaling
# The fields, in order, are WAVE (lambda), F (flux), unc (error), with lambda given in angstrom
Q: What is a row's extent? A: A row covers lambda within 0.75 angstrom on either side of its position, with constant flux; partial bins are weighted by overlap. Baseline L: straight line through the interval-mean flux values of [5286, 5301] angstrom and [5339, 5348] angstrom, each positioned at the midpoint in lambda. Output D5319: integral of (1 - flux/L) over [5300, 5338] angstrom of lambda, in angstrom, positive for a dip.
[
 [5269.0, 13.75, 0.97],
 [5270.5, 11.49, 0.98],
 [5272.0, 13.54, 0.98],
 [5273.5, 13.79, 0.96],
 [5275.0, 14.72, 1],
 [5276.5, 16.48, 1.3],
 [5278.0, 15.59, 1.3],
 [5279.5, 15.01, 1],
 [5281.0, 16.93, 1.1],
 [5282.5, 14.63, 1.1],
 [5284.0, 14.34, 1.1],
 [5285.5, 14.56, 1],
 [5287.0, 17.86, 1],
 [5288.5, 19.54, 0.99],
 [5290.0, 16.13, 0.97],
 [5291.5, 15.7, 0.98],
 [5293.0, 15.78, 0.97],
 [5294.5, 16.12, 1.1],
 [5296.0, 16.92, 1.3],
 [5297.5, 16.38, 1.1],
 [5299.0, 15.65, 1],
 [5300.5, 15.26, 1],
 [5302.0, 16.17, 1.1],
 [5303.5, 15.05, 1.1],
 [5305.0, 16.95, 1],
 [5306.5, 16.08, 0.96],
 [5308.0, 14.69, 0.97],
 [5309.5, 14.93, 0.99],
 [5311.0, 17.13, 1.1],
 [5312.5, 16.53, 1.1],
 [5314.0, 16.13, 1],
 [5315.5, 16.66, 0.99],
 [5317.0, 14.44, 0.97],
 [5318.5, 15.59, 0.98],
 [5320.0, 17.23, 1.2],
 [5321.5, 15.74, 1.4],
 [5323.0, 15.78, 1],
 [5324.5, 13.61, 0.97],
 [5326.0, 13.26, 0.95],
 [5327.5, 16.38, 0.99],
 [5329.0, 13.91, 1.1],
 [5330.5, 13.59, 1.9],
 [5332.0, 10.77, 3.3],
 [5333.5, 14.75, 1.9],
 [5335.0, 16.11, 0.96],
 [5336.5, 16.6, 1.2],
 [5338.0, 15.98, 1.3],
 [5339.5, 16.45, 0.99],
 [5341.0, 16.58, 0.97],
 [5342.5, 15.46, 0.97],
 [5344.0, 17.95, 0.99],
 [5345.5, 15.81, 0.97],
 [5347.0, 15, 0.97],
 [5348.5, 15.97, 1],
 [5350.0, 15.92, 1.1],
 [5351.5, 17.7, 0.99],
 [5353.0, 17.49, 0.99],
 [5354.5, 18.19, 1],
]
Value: 2.35 angstrom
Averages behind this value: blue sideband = 16.5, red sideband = 16.2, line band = 15.3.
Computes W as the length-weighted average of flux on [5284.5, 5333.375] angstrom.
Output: 15.6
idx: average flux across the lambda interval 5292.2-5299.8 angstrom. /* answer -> 16.2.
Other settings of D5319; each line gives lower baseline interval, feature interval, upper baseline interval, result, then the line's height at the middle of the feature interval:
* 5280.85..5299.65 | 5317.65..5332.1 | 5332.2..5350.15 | 1.1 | 16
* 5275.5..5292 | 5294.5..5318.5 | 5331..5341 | -0.4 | 15.7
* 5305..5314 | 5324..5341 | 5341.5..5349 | 1.3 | 16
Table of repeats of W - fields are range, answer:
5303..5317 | 15.9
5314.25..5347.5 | 15.4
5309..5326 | 15.7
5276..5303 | 16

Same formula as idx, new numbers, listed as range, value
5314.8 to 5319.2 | 15.6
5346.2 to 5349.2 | 15.5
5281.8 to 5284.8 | 14.5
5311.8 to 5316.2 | 16.4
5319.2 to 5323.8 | 16.2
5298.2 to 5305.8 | 15.8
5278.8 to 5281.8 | 16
